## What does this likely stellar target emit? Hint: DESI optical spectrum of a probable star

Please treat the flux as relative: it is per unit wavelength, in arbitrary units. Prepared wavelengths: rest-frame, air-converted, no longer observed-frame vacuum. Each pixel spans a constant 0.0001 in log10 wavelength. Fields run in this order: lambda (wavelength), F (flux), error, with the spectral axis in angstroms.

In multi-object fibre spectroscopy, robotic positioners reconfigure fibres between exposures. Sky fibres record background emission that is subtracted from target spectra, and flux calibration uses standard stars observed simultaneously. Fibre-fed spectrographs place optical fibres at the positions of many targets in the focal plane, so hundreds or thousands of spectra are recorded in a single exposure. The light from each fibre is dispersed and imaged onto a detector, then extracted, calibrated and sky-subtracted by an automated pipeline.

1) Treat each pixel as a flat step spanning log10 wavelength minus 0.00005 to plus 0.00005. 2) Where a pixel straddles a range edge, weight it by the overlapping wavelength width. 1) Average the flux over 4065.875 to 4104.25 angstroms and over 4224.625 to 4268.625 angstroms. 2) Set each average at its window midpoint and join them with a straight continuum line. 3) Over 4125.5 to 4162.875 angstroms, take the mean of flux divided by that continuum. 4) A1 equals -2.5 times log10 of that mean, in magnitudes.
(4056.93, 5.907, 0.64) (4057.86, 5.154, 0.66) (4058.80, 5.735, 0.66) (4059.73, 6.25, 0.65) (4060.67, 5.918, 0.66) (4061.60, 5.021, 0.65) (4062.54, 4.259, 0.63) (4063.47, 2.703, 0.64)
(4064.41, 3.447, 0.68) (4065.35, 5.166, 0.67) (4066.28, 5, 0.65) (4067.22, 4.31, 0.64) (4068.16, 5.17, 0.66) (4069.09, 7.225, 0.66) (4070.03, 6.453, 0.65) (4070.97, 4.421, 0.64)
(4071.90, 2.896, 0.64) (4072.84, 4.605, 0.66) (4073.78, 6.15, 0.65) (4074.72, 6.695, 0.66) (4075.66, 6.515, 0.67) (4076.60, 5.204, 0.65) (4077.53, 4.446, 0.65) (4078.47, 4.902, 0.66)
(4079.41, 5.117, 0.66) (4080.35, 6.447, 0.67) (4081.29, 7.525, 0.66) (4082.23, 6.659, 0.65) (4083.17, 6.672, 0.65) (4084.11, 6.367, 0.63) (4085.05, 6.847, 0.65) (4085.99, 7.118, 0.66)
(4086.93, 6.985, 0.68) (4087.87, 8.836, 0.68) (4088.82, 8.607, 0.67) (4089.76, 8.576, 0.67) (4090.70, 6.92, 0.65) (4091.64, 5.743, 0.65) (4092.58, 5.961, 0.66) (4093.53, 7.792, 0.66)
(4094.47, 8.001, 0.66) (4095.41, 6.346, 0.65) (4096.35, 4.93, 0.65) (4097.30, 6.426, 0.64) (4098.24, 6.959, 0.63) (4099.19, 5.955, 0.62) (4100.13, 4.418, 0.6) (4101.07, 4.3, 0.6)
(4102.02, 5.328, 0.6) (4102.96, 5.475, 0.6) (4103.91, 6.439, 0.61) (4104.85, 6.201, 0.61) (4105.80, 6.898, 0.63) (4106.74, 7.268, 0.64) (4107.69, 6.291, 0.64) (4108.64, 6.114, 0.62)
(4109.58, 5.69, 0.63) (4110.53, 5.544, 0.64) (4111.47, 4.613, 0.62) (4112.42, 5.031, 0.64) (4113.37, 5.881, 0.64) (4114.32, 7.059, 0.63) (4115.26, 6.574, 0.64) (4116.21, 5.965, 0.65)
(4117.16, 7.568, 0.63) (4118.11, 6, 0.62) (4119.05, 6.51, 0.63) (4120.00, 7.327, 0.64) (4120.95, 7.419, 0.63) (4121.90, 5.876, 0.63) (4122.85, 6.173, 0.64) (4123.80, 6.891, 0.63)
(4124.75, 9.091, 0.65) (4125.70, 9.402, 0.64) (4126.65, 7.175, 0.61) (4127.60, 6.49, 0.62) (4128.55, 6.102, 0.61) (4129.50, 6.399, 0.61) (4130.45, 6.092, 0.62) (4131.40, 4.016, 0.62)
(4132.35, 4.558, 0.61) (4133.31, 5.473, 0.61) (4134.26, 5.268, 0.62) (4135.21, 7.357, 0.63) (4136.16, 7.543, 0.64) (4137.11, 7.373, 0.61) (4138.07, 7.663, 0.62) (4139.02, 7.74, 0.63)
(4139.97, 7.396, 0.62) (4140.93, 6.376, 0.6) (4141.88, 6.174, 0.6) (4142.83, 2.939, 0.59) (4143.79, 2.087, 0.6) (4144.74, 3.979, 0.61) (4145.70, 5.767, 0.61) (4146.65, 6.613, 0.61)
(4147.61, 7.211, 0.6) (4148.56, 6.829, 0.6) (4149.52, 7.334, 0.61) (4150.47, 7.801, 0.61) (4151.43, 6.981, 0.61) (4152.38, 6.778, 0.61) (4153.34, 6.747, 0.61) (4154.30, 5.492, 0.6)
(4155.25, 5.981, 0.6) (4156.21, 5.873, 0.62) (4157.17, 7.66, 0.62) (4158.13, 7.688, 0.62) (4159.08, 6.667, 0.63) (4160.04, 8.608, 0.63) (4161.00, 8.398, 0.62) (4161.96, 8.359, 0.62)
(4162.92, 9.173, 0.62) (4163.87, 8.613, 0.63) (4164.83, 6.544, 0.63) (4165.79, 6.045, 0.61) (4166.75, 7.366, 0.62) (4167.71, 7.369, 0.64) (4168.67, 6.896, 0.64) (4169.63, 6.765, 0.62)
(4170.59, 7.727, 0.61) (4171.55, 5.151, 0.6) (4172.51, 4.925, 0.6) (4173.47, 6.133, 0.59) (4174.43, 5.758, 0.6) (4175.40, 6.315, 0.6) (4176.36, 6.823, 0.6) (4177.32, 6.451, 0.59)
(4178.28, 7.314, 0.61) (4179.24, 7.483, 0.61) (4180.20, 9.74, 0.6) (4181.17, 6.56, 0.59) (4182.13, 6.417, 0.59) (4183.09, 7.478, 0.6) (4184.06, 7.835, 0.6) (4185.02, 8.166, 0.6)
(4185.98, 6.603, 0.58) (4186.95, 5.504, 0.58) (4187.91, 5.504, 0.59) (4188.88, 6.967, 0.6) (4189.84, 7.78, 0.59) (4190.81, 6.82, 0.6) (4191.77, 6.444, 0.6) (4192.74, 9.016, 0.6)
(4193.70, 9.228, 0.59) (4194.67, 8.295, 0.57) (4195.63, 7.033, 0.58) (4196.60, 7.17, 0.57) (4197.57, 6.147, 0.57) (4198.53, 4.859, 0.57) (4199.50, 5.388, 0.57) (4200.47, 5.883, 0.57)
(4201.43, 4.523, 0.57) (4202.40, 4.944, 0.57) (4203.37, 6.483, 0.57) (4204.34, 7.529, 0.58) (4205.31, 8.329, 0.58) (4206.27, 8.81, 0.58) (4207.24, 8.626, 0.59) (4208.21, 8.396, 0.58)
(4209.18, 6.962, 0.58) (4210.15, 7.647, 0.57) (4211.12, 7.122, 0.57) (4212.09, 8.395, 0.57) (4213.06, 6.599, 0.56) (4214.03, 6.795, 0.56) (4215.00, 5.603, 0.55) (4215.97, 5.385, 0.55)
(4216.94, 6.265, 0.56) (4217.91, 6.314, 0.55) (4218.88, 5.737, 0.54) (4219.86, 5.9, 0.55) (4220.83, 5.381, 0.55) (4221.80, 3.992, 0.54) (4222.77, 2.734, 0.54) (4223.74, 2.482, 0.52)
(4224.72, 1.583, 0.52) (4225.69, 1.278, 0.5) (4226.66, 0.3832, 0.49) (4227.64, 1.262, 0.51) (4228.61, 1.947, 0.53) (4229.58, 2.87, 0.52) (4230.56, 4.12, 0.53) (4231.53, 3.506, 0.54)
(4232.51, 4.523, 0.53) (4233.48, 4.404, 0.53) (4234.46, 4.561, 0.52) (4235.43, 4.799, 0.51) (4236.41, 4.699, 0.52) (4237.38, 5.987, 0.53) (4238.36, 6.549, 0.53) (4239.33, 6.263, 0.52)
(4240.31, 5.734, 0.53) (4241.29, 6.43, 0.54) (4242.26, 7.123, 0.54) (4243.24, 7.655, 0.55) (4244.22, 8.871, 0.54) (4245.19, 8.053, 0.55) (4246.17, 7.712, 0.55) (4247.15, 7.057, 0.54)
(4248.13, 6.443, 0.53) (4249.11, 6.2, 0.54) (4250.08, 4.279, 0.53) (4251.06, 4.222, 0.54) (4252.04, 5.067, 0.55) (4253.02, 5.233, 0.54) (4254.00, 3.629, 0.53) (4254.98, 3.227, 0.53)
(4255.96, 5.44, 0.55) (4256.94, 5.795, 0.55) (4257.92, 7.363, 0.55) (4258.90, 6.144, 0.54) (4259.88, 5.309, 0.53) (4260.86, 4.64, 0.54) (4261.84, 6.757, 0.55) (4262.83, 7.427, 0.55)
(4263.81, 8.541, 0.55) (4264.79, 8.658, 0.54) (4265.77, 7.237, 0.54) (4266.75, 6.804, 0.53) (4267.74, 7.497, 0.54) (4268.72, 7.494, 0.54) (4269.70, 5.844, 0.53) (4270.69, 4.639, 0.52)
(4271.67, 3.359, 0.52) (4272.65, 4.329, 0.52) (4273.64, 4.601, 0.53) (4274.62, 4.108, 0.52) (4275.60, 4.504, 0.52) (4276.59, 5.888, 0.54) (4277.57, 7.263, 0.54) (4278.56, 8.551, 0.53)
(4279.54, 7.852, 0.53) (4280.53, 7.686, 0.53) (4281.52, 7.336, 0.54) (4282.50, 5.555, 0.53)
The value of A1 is -0.12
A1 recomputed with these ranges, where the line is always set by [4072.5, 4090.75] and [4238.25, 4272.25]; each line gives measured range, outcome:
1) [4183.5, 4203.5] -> -0.06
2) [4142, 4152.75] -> 0.10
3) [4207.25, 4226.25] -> 0.14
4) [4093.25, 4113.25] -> 0.09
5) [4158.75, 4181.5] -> -0.12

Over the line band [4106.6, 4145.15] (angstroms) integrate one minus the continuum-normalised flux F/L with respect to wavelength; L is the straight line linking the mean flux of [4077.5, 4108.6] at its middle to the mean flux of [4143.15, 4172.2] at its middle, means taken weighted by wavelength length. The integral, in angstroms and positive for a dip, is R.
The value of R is 2.2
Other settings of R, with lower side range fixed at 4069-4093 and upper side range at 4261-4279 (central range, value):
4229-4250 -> 1.4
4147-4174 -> -3.2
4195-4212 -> -1.6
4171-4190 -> -1.4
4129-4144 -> 0.7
